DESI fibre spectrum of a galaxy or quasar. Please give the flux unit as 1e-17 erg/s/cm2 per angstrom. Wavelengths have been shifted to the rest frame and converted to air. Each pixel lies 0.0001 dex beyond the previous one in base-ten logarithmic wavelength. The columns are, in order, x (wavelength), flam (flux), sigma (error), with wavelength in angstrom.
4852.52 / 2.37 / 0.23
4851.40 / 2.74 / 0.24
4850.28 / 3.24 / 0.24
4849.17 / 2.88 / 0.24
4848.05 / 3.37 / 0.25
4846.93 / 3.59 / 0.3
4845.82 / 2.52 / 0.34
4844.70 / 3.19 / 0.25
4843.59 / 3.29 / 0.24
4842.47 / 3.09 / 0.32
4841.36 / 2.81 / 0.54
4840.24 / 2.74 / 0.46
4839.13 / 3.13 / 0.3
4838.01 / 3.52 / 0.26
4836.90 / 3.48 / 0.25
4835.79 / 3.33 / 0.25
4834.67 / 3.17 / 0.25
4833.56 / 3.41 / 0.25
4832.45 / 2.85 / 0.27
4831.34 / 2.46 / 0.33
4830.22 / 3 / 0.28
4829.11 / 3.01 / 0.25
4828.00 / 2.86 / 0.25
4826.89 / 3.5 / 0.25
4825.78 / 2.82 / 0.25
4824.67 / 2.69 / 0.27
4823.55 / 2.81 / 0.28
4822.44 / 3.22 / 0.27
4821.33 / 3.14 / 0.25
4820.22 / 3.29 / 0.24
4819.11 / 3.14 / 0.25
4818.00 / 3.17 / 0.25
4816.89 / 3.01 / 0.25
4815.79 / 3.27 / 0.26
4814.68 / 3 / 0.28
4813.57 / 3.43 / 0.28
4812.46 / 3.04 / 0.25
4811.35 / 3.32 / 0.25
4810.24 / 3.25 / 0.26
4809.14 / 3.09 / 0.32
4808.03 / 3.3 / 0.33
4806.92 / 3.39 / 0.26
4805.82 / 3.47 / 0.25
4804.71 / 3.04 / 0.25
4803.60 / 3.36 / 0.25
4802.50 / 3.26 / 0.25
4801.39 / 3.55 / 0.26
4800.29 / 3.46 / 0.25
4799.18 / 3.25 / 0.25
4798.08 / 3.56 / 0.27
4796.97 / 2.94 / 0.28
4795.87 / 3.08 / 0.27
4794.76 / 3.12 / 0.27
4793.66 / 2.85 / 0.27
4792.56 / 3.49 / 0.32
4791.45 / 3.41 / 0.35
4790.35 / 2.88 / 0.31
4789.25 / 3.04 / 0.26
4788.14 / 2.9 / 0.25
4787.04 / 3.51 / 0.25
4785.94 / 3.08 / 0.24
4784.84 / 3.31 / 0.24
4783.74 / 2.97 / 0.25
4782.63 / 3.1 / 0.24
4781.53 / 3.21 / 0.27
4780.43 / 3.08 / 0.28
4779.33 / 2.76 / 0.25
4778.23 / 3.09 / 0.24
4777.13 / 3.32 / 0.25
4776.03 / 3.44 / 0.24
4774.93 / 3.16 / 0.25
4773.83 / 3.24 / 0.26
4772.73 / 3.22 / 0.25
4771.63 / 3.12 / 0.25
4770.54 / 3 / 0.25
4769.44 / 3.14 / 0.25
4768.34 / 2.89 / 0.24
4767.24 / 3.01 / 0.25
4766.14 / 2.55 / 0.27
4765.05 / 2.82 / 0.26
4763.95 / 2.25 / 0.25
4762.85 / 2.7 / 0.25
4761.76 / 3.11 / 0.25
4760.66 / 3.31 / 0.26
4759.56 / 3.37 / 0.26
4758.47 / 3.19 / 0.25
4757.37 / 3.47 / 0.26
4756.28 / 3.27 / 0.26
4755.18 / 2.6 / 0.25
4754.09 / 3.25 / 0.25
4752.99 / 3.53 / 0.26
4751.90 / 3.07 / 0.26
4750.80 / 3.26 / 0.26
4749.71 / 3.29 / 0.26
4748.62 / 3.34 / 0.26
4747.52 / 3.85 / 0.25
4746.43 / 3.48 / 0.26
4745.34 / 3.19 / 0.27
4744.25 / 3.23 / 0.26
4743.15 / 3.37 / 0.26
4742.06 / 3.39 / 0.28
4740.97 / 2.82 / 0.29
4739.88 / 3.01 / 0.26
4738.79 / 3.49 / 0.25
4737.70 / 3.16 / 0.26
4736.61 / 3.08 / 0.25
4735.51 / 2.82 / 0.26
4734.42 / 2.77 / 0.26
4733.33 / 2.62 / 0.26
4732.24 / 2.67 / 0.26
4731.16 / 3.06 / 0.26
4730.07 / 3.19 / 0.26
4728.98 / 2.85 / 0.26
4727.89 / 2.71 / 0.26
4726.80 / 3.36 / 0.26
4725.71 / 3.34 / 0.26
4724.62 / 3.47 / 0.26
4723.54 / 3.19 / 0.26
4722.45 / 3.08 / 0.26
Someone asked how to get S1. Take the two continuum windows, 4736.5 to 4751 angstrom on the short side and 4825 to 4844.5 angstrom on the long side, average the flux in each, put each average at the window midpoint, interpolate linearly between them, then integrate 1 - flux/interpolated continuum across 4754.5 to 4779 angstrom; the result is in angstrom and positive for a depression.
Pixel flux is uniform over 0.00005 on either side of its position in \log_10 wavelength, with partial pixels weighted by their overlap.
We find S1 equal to 1.4 angstrom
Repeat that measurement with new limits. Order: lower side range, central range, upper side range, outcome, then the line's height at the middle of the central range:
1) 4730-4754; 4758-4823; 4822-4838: -0.8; 3.11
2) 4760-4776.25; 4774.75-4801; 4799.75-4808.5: 0.2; 3.19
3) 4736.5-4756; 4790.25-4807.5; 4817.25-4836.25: -0.8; 3.12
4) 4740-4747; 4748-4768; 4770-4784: 0.7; 3.19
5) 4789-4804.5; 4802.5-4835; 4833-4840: 1.5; 3.28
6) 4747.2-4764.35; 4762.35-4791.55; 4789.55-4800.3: 1.3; 3.18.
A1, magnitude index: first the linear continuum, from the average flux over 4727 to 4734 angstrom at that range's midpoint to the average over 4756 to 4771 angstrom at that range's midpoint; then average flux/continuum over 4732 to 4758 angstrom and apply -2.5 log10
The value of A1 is -0.086 mag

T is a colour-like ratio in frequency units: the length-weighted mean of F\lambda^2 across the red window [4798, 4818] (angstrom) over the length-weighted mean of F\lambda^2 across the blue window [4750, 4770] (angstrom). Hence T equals 1.1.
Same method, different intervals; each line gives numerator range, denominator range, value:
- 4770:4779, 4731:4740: 1.10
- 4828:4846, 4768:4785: 1.01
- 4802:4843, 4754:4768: 1.08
